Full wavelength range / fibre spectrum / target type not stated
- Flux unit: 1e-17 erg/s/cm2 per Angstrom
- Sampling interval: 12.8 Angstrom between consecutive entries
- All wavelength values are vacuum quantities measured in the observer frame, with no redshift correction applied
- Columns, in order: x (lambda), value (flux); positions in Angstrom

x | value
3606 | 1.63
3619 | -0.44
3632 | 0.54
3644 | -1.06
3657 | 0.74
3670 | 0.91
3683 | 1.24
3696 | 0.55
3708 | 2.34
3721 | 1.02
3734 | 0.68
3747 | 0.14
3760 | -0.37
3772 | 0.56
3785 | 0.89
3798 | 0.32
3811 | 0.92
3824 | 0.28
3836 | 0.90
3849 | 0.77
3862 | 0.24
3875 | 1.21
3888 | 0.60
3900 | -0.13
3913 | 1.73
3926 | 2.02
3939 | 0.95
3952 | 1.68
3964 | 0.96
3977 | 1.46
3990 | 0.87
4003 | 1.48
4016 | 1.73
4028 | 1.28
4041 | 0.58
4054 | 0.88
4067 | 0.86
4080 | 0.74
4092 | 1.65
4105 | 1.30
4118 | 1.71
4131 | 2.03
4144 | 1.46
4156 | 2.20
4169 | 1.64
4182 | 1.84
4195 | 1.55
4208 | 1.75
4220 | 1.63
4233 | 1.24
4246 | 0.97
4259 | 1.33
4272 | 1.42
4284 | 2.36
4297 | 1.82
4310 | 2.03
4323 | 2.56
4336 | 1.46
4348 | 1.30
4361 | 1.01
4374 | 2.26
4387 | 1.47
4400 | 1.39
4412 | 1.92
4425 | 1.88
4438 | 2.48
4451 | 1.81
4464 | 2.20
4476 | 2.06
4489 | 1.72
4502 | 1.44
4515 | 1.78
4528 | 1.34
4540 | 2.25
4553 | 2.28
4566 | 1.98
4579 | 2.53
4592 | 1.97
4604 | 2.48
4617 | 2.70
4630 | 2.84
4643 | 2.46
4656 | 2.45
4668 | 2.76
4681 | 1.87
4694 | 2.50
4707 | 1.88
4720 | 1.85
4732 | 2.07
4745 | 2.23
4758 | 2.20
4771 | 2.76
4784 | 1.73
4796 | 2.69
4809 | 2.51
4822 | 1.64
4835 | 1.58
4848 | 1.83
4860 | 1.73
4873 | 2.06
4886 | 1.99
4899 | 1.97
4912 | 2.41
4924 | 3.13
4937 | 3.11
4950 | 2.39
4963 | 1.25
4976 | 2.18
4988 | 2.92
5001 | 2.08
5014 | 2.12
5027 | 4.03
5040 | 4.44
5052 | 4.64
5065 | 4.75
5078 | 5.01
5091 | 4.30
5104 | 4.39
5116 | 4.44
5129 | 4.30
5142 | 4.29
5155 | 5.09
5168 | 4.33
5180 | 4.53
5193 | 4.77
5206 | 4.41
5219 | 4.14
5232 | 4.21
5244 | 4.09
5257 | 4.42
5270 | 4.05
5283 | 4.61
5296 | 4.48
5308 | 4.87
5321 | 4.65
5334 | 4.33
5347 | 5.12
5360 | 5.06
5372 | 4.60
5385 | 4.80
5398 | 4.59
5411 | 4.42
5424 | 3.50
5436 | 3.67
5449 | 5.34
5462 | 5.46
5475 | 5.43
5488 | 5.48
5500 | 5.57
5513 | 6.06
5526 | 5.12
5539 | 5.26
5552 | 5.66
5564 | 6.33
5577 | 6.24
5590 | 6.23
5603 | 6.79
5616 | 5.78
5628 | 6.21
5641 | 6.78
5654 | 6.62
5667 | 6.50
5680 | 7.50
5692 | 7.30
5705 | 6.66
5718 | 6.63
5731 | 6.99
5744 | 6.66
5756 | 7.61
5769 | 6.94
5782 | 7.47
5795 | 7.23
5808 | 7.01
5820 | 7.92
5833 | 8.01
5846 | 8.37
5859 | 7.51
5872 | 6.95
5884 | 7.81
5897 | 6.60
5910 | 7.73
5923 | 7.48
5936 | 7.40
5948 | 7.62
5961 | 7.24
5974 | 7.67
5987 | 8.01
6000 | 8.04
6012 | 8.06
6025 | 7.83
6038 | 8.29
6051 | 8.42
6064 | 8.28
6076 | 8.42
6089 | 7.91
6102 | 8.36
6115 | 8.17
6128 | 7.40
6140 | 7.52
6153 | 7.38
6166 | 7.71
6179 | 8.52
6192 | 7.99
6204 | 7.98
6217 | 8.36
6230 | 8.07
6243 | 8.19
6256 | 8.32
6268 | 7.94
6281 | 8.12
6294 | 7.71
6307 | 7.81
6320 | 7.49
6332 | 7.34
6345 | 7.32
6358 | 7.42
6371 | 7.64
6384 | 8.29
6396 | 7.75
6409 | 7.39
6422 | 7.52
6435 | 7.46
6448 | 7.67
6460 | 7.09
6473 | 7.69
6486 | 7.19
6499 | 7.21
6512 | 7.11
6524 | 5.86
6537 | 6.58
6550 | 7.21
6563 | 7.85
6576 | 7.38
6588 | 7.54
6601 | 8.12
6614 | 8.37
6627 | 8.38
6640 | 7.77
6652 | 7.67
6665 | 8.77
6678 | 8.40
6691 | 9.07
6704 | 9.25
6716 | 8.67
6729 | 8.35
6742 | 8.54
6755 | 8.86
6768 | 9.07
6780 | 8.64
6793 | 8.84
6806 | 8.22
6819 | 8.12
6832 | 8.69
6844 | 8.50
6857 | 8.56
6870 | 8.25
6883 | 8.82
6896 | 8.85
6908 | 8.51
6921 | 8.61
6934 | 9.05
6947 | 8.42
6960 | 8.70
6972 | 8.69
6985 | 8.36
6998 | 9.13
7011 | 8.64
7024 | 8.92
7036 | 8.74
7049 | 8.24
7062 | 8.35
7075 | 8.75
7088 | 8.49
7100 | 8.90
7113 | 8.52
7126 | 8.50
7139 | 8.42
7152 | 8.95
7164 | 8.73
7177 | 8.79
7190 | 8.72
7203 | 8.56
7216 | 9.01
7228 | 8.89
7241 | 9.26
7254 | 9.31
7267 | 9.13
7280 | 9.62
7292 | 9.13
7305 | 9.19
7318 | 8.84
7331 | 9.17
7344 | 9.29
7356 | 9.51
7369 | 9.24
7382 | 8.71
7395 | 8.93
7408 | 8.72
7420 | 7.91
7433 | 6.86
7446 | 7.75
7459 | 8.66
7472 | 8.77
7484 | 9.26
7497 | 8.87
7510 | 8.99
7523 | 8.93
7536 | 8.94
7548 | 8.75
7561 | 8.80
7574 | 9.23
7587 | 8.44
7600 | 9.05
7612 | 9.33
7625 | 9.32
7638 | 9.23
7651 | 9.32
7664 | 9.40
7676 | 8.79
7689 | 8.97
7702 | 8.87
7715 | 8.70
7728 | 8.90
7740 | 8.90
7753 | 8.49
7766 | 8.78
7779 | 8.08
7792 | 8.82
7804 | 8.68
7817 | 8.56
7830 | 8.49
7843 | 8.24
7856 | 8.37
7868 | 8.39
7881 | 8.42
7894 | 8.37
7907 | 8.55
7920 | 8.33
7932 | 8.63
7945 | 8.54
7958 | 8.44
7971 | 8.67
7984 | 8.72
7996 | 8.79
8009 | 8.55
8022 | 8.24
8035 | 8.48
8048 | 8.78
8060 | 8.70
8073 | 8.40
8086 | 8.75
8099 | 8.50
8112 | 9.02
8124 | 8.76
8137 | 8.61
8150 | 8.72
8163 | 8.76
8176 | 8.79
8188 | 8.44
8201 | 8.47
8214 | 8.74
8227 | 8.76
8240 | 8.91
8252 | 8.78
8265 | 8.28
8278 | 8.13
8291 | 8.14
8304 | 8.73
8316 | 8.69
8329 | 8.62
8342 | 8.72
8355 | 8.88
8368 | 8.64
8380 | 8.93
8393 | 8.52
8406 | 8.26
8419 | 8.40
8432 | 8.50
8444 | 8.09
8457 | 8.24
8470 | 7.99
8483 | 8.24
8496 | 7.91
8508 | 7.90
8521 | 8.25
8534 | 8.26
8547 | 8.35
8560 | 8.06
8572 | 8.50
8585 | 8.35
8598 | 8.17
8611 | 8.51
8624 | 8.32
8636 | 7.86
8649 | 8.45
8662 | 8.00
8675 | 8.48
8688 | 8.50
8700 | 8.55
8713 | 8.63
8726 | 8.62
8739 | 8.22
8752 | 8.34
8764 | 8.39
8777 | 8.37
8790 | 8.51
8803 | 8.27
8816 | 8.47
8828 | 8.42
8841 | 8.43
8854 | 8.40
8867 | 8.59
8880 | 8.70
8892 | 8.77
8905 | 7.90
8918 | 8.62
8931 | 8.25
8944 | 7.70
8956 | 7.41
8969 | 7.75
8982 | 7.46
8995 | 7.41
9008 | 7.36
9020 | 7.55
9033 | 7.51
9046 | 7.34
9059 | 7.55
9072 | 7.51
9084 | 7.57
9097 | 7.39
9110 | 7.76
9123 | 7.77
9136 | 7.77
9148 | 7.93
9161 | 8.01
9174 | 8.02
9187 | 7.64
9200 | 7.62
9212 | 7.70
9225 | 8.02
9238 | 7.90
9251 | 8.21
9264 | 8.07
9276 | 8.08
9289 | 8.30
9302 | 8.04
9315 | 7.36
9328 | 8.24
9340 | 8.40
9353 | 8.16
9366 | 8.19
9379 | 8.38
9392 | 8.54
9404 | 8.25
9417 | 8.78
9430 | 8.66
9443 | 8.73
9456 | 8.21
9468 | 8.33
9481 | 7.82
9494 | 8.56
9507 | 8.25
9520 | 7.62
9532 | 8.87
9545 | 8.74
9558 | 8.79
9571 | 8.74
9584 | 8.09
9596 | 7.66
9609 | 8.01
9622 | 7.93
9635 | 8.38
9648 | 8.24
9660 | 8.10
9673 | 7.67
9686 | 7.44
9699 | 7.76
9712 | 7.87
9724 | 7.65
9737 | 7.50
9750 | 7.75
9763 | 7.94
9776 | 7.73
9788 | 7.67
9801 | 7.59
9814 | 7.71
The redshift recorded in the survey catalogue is 0.261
